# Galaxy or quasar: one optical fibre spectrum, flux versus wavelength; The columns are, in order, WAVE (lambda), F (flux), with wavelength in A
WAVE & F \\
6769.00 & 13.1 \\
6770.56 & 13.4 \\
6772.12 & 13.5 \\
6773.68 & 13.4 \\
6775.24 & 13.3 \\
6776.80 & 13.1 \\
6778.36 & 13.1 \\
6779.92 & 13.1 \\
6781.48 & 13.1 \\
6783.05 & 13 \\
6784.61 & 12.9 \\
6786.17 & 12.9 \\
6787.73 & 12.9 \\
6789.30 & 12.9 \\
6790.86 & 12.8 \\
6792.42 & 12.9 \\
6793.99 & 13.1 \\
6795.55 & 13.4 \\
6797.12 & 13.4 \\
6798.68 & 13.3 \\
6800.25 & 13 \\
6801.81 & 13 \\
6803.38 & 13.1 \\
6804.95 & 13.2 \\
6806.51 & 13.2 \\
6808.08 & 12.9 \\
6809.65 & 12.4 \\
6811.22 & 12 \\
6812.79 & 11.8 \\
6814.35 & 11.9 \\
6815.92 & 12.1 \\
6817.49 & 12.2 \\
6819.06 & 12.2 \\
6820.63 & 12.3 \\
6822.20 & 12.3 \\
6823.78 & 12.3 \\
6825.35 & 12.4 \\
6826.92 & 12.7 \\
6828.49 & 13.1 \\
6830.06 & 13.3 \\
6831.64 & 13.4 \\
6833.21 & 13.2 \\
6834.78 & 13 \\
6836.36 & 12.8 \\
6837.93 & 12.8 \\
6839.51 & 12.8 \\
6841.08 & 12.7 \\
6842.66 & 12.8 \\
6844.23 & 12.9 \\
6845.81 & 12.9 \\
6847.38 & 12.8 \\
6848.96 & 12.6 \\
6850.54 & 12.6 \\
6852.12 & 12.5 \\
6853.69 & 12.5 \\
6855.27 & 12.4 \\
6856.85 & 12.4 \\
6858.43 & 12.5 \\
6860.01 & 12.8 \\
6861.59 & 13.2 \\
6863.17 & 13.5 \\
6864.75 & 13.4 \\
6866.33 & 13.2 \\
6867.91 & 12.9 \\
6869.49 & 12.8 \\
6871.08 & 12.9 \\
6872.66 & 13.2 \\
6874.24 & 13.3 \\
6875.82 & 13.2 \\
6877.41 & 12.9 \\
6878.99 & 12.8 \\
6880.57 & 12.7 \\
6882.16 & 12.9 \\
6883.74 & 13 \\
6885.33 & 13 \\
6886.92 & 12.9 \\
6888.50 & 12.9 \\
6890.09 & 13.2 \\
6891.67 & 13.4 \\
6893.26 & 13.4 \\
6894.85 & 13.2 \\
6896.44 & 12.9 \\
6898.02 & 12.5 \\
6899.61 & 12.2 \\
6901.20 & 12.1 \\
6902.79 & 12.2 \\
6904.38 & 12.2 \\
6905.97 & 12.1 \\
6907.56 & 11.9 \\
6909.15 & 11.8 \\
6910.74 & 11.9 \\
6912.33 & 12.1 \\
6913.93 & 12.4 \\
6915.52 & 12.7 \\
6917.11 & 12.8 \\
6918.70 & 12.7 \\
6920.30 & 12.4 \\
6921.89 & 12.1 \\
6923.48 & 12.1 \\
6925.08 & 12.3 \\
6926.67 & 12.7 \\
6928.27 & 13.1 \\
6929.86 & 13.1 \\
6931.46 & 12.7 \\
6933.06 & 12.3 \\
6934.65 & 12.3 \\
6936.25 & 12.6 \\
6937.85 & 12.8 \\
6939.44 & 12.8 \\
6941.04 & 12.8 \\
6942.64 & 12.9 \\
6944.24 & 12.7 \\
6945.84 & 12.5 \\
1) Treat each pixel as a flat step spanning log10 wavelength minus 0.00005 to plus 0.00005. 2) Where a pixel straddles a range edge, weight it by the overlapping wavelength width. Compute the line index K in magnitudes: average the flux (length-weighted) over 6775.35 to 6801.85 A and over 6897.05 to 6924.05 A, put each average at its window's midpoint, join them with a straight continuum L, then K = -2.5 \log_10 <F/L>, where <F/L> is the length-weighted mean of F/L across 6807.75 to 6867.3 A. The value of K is 0.005 mag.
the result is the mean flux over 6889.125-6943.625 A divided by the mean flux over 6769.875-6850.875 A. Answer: 1.0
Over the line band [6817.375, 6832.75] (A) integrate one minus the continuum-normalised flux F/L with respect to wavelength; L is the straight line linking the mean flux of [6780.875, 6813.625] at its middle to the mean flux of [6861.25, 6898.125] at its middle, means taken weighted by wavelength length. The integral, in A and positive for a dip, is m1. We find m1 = 0.4 A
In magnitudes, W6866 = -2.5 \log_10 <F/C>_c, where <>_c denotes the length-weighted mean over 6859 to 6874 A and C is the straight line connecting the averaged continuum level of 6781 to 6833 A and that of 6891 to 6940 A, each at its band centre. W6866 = -0.040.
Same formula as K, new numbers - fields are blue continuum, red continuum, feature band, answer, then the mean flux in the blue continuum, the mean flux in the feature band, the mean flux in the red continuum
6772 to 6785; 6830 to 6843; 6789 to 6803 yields 0.00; 13.2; 13.1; 13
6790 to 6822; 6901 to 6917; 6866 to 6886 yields -0.05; 12.7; 13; 12.2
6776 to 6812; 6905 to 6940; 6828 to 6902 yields -0.02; 13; 12.9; 12.4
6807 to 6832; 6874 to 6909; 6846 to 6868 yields -0.02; 12.4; 12.8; 12.7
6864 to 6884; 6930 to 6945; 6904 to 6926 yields 0.05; 13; 12.3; 12.7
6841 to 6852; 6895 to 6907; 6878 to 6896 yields -0.05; 12.7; 13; 12.4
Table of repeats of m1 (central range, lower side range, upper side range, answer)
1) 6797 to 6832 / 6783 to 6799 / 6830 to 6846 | 0.9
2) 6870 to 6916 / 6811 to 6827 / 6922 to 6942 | -0.8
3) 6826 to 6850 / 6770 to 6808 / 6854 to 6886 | 0.2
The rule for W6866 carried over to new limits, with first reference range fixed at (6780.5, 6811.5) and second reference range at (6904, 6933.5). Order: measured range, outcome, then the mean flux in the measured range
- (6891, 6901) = -0.03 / 12.9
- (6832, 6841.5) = -0.01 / 12.9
